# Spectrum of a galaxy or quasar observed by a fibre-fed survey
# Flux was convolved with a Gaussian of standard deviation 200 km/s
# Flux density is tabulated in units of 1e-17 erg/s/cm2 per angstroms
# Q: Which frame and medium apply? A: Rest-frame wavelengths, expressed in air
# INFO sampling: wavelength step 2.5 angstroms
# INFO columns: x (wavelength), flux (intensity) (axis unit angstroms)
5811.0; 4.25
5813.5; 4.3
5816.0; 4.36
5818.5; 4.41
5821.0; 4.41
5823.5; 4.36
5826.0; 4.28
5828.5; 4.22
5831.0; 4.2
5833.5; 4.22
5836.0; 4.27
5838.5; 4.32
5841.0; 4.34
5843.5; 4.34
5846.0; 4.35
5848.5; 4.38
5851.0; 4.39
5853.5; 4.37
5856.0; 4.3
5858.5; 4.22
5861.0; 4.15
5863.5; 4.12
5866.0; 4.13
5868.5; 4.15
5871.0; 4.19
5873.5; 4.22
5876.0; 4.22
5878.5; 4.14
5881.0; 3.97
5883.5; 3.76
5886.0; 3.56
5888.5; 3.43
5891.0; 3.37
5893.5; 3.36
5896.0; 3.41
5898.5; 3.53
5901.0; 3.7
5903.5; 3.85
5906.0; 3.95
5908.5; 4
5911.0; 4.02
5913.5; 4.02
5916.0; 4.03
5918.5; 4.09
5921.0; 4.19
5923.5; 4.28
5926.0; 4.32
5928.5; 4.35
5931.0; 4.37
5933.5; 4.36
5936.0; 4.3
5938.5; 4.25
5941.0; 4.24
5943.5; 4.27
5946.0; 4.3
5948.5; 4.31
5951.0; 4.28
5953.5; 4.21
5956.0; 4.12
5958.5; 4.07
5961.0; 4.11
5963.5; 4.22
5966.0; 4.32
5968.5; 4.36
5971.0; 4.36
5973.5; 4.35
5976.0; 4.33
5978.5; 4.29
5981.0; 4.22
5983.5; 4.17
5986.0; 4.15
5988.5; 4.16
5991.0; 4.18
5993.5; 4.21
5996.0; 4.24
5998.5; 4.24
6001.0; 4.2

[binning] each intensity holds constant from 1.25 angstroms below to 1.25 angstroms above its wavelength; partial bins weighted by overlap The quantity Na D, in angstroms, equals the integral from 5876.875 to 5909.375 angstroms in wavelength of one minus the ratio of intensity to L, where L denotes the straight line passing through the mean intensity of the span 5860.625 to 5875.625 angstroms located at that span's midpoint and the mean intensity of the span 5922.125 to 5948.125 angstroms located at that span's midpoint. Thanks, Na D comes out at 4.00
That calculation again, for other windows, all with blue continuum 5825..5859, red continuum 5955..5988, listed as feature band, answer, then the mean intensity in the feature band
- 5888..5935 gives 3.6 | 3.94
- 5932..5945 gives -0.1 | 4.29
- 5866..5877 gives 0.3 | 4.19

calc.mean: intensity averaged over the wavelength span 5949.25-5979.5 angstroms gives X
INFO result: 4.25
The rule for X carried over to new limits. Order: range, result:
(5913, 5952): 4.25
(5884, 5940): 3.94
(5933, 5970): 4.25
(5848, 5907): 3.95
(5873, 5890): 3.88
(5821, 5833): 4.28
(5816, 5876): 4.28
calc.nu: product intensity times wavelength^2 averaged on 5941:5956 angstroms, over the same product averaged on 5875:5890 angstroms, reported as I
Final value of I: 1.14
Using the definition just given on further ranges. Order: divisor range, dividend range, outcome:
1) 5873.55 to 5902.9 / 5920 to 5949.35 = 1.18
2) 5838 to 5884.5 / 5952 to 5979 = 1.04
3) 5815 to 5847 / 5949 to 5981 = 1.03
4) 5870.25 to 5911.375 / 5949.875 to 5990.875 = 1.15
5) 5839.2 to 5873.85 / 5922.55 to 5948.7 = 1.04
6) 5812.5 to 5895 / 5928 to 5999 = 1.07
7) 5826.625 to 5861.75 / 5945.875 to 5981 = 1.03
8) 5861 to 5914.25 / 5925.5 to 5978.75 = 1.13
